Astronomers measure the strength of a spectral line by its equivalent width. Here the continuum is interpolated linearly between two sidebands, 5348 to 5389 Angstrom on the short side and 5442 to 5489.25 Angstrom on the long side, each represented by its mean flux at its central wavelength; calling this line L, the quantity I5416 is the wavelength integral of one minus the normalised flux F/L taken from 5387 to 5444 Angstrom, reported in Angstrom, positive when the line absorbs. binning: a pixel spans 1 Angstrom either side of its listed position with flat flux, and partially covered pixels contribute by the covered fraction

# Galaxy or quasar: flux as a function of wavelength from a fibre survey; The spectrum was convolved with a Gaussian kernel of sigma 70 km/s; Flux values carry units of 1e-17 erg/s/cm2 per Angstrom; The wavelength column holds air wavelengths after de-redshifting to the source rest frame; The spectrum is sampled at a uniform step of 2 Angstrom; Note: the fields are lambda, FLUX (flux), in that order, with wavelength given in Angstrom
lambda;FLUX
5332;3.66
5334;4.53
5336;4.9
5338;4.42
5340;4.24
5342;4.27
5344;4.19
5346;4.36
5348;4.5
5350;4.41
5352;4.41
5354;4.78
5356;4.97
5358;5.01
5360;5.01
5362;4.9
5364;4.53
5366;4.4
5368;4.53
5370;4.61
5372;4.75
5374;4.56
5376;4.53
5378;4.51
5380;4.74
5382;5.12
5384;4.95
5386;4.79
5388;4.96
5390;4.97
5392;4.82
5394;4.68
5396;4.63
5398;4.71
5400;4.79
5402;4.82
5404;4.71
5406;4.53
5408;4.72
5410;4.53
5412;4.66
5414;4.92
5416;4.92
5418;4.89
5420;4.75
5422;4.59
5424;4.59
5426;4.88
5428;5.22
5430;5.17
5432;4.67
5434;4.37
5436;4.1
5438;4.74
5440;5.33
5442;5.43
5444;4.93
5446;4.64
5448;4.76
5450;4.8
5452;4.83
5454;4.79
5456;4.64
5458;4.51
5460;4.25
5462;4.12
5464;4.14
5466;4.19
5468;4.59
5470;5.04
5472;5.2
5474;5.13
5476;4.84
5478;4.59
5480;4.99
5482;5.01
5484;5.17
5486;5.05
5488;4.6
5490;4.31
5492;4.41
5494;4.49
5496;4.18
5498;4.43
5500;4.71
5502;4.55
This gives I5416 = -0.7 Angstrom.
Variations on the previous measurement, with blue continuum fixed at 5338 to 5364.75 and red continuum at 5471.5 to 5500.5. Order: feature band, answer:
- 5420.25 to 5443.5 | -0.8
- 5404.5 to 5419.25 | -0.3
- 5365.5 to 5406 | -1.0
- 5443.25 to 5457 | -0.2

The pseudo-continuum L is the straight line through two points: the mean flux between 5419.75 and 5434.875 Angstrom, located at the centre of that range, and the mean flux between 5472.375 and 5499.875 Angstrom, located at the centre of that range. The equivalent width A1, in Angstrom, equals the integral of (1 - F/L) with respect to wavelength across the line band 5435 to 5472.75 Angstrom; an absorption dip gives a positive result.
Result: 0.6 Angstrom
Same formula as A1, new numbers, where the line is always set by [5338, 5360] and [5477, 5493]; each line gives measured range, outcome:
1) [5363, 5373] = 0.0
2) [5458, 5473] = 0.7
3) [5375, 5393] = -0.9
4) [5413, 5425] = -0.3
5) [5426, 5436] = -0.2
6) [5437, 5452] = -0.8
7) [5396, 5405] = -0.2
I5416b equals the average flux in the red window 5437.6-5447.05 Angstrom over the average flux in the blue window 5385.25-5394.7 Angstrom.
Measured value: 1.0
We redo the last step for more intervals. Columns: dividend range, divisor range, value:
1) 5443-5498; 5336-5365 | 1.02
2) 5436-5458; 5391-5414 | 1.03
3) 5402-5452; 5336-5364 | 1.04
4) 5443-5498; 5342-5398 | 1.00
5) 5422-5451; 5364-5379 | 1.06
